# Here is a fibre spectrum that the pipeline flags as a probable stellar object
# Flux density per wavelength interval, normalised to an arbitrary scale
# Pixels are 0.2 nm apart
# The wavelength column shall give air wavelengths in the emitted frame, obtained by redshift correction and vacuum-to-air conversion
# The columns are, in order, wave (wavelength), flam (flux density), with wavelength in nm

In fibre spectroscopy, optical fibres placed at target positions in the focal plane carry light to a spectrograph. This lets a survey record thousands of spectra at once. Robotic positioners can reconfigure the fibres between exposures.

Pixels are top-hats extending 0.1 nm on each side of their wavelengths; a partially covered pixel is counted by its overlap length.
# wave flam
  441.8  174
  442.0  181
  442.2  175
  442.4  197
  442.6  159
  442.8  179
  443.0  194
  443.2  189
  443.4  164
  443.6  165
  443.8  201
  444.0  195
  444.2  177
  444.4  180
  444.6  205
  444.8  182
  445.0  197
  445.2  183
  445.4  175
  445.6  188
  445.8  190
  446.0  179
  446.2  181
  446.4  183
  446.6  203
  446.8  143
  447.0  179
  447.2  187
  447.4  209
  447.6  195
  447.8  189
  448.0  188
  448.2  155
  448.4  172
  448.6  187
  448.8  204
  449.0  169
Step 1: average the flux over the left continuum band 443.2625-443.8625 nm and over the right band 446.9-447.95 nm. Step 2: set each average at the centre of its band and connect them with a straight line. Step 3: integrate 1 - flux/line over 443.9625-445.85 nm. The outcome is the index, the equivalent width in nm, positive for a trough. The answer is -0.06 nm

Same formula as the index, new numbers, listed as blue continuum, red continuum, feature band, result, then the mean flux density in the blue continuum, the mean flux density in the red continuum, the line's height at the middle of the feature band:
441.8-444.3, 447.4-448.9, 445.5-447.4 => 0.01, 181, 186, 184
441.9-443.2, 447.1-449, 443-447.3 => 0.01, 181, 186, 184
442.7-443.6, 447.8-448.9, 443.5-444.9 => -0.05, 180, 182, 180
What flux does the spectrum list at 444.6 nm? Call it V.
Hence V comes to 205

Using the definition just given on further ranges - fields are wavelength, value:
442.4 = 197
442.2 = 175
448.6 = 187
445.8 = 190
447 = 179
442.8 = 179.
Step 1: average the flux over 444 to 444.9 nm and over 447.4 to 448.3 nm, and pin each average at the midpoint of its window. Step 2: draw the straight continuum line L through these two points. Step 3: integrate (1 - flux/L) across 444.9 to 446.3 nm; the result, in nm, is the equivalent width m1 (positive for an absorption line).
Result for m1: 0.01 nm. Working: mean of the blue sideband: 187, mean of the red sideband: 185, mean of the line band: 185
